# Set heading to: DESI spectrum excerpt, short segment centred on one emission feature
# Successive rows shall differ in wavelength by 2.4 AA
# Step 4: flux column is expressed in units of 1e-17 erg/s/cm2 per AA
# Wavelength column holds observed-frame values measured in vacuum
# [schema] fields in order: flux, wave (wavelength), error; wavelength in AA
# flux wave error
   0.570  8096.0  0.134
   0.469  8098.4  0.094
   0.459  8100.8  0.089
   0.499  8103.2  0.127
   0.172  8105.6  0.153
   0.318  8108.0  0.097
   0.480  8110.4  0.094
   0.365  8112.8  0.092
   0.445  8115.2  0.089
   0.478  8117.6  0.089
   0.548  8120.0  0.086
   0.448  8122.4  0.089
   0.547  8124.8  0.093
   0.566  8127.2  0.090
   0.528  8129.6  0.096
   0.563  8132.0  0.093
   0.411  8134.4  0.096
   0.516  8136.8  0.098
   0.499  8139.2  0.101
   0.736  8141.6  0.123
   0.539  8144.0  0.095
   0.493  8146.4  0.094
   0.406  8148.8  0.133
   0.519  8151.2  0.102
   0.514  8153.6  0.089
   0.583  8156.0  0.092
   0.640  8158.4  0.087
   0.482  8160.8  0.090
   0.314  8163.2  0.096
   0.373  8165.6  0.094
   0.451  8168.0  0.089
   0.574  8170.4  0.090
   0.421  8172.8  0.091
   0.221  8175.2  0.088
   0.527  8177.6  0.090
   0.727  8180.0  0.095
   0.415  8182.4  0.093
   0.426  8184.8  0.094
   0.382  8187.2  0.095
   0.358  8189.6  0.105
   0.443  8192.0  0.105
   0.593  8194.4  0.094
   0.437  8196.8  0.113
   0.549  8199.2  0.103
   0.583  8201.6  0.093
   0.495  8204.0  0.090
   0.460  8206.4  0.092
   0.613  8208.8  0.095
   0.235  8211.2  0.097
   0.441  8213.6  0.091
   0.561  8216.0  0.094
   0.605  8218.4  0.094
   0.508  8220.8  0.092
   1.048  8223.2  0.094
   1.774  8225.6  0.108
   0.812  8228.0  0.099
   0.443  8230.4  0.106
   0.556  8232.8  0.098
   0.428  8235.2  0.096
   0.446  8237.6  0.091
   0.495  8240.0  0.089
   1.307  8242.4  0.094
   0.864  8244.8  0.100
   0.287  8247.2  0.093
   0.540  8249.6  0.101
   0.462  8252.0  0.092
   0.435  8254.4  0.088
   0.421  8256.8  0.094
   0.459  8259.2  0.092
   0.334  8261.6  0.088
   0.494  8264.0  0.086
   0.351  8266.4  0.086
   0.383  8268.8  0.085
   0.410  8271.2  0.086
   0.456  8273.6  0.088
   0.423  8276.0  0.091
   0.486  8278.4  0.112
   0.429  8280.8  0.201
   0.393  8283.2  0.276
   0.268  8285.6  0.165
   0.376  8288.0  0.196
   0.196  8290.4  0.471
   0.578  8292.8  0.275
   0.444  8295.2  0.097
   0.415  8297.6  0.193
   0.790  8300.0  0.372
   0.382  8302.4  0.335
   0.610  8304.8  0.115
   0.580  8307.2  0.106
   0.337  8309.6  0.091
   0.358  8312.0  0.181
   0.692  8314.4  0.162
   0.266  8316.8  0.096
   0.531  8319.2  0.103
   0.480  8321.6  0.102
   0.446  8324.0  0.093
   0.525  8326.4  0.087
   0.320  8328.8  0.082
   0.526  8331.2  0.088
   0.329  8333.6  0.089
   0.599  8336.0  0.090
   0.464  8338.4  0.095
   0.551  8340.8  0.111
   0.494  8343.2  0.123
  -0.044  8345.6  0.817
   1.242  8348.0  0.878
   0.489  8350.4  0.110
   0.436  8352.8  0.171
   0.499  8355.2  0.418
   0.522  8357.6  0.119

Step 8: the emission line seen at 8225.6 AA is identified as [S II] 6716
